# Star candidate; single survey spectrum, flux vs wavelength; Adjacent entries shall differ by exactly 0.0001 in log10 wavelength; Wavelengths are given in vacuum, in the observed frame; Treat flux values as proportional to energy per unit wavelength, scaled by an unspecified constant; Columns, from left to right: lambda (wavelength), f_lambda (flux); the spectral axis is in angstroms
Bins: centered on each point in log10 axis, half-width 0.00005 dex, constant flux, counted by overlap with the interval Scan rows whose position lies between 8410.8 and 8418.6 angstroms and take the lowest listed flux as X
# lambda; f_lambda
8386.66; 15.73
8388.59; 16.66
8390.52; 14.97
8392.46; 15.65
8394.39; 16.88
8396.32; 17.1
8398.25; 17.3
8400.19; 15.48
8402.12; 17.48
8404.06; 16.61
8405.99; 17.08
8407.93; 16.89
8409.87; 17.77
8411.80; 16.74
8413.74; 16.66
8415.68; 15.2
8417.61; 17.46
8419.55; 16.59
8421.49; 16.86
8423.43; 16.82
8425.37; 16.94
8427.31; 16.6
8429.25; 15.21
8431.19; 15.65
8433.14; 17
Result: 15.2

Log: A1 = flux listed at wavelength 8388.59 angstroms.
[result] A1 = 16.66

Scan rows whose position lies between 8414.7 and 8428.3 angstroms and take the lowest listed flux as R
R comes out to 15.2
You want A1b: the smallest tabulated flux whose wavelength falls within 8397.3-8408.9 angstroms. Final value 15.48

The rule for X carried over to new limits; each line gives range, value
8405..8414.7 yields 16.66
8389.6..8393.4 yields 14.97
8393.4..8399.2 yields 16.88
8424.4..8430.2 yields 15.21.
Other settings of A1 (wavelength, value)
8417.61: 17.46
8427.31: 16.6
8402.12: 17.48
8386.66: 15.73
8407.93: 16.89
